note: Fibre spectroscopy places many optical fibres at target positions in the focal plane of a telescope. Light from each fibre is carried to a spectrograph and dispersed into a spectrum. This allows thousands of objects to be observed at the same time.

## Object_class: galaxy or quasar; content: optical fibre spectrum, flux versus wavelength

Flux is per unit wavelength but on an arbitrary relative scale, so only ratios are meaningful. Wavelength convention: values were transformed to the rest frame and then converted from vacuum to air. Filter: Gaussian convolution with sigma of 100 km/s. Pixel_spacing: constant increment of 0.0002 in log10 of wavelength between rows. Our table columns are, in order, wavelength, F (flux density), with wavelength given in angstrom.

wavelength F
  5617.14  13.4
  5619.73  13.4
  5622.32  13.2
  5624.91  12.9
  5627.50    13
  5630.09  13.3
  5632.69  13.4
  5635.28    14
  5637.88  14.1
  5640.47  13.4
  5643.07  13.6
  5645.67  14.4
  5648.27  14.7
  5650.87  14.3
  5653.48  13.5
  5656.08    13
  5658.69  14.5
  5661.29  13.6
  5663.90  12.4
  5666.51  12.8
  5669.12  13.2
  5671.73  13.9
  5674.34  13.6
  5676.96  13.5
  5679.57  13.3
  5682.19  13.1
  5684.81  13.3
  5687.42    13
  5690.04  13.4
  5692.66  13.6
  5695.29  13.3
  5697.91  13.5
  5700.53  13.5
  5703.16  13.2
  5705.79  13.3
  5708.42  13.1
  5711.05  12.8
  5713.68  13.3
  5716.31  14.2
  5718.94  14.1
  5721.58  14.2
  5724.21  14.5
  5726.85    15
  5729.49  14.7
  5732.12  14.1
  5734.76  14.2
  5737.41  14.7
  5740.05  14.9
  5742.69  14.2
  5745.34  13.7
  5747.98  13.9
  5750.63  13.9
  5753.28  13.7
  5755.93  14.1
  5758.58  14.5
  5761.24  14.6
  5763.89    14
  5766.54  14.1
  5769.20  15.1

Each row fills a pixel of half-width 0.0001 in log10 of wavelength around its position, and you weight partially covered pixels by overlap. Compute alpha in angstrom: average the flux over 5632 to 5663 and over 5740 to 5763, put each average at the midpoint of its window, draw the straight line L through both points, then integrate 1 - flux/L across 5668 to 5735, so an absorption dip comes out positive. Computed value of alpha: 1.7 angstrom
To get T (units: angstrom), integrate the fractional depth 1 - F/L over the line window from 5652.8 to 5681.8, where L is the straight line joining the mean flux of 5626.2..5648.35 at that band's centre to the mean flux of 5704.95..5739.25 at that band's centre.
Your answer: 0.9 angstrom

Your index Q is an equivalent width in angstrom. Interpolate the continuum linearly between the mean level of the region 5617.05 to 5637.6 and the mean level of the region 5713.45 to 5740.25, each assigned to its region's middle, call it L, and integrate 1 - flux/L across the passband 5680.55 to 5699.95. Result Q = 0.9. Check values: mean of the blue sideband 13.4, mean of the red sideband 14.4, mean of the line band 13.3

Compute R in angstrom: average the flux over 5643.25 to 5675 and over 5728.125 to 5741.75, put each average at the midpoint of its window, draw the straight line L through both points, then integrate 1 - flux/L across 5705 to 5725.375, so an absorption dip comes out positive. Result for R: 0.86 angstrom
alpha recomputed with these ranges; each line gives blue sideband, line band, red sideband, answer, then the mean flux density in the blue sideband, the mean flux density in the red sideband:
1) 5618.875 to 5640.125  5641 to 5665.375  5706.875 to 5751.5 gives -0.3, 13.4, 14.1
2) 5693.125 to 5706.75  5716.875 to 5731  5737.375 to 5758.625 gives -0.7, 13.4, 14.1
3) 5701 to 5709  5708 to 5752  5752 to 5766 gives -1.4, 13.2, 14.2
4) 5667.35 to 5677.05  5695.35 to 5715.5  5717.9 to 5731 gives 1.2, 13.5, 14.5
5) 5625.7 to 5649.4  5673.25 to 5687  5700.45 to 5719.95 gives 0.2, 13.7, 13.4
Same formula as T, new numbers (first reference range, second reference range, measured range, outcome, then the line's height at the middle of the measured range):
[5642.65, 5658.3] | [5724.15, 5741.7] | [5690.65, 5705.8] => 1.0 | 14.3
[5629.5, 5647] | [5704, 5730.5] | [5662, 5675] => 0.6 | 13.8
